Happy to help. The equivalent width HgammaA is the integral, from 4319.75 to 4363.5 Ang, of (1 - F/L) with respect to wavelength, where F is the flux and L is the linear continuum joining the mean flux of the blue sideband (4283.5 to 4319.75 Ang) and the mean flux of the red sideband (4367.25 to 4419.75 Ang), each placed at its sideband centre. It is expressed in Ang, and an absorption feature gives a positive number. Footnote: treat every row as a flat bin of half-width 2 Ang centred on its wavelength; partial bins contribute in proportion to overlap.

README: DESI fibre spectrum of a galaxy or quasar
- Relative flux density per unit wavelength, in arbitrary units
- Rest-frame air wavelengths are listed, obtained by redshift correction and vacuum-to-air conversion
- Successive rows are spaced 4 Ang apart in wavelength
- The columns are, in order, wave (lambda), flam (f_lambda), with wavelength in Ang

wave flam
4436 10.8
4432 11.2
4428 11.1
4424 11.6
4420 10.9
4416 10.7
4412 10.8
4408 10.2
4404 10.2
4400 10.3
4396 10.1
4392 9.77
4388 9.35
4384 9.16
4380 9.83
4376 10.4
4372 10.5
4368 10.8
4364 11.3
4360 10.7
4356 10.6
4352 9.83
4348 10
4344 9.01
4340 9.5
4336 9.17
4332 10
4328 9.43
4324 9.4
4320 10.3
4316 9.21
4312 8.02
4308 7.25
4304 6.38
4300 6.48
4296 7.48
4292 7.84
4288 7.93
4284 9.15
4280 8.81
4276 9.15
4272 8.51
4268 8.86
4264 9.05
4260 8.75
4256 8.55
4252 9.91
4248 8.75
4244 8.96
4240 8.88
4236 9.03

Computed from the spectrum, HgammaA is -5.0 Ang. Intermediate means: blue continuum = 7.81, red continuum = 10.2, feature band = 9.84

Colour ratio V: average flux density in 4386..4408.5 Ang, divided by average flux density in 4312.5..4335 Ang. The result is 1.0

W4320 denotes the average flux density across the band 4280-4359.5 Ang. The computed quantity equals 8.83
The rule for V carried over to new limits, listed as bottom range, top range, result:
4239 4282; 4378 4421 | 1.13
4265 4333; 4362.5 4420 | 1.21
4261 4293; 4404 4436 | 1.25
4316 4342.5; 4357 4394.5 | 1.06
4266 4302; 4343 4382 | 1.25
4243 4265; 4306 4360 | 1.05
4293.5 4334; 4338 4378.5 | 1.22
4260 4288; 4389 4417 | 1.16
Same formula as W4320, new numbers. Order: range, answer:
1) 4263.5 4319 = 8.17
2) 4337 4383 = 10.2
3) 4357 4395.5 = 10.2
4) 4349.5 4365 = 10.5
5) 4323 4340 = 9.51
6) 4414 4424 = 11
